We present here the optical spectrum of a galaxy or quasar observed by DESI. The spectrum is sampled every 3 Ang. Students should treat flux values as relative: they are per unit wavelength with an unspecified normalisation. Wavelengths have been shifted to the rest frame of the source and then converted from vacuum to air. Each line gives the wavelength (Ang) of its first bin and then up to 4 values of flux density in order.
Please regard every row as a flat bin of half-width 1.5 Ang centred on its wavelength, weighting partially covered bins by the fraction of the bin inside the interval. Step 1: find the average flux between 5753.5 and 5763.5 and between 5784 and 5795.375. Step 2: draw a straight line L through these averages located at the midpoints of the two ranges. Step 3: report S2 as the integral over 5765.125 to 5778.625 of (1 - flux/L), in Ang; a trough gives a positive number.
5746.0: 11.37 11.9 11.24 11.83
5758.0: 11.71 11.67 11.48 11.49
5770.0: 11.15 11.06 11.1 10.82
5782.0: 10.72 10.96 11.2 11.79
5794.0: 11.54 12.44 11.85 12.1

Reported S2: 0.5 Ang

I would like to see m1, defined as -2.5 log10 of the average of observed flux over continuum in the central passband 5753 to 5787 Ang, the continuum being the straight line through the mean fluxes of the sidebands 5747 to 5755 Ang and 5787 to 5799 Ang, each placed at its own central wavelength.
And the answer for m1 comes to 0.04 mag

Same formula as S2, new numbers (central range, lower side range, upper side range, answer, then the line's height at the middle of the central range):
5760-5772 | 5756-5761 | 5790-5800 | 0.3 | 11.8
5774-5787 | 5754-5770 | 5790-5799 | 1.0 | 11.8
